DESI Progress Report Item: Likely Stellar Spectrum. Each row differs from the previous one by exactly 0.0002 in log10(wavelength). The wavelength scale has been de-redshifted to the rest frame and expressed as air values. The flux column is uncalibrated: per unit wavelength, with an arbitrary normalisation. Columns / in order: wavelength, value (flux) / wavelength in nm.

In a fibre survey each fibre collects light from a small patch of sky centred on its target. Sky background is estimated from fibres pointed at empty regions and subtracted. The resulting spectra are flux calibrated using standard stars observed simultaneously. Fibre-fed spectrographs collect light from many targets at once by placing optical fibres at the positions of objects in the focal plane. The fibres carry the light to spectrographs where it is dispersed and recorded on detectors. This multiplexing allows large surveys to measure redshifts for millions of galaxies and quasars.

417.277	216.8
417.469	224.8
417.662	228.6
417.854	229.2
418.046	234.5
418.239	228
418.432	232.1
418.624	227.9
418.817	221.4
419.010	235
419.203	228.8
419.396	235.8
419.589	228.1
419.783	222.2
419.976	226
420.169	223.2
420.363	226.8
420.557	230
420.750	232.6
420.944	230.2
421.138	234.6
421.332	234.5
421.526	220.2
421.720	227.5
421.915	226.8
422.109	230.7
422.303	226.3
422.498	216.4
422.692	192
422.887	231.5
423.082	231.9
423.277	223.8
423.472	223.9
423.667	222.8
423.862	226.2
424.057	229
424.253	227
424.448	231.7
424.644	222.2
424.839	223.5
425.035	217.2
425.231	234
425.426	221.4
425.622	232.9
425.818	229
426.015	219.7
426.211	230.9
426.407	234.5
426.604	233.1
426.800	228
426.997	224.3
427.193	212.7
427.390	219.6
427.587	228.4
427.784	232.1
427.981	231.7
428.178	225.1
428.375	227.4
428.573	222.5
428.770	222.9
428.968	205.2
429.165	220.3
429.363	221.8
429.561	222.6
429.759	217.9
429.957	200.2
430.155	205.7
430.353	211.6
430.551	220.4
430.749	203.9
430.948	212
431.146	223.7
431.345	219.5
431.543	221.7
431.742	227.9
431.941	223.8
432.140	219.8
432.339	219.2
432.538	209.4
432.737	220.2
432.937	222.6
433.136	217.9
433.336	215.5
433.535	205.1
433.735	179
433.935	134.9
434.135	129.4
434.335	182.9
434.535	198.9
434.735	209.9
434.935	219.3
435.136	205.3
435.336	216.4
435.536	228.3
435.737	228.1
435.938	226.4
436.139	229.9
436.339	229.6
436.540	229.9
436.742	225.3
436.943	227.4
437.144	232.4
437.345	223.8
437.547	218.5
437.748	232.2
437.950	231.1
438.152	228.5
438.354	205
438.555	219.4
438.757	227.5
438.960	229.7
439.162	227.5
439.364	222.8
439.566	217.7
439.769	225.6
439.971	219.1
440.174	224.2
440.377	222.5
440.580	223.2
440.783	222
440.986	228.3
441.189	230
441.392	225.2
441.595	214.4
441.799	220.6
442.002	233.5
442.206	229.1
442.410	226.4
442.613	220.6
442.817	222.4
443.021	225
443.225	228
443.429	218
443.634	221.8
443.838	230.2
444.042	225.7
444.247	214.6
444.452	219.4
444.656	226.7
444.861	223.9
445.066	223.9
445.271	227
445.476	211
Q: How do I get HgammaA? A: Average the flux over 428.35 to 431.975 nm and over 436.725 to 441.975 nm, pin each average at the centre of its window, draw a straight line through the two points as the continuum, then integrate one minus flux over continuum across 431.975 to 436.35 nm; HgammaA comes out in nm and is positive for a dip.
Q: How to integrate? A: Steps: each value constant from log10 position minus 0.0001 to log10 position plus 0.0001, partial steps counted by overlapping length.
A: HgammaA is 0.27 nm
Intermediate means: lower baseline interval 217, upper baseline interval 224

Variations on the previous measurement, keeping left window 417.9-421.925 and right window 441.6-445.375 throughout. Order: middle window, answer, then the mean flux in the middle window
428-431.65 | 0.15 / 217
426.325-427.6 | 0.01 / 225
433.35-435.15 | 0.32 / 185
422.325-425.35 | 0.06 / 224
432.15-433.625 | 0.07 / 216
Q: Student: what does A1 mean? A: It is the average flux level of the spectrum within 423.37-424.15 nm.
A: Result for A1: 226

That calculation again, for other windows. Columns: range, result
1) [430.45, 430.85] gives 212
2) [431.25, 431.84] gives 223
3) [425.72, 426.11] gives 224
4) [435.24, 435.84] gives 224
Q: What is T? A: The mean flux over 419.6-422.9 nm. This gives 225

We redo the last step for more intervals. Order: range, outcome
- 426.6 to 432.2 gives 220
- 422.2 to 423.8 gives 221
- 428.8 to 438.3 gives 214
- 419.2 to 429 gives 226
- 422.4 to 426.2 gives 224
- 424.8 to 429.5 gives 225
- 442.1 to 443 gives 225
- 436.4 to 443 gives 225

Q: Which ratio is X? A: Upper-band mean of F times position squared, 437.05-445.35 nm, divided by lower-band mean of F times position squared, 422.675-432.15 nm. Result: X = 1.07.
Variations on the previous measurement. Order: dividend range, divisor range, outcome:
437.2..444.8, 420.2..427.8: 1.07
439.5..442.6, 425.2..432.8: 1.07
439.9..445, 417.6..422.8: 1.09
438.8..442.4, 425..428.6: 1.05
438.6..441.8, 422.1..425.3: 1.08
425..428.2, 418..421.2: 1.02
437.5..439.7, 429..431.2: 1.09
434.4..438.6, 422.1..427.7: 1.04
